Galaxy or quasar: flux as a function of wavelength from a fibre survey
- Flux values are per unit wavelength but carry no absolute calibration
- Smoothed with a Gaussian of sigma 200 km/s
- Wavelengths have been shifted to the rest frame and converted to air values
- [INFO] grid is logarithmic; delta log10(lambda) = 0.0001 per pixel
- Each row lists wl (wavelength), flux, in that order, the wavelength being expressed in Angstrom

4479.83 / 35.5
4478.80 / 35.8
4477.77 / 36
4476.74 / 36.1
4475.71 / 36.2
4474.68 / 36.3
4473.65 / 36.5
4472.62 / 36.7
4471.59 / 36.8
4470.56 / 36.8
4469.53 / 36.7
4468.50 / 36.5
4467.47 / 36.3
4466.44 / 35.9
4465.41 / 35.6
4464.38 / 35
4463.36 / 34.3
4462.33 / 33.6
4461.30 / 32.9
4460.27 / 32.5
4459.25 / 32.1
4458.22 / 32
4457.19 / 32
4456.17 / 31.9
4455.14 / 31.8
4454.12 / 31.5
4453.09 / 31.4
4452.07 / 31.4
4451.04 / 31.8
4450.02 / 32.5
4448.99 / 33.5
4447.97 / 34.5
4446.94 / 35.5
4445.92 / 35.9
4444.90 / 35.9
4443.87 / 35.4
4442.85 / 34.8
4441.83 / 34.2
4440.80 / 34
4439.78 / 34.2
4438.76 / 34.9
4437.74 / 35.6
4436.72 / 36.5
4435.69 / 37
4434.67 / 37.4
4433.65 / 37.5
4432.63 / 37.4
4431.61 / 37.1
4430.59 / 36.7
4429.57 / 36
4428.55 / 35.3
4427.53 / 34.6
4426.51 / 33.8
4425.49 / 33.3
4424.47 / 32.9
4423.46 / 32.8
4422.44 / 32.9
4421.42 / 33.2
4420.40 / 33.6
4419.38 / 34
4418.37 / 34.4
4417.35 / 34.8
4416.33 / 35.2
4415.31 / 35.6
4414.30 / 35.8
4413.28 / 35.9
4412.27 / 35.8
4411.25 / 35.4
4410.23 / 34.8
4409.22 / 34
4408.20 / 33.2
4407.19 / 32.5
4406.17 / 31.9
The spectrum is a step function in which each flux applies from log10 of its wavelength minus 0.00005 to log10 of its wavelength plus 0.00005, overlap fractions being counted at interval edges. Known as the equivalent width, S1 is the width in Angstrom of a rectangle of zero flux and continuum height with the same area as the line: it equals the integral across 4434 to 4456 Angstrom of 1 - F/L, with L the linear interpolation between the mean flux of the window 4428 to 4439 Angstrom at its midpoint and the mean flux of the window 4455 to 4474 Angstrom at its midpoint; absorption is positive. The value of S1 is 0.9 Angstrom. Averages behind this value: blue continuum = 36.5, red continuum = 34.5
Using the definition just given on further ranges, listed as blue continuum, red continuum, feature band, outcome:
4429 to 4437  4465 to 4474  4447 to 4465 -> 1.9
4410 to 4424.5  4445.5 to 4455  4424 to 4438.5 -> -0.8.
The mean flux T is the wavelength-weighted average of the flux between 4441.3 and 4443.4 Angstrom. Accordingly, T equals 34.5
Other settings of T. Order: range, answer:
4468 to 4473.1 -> 36.7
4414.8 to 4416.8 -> 35.5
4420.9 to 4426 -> 33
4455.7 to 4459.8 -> 32.1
